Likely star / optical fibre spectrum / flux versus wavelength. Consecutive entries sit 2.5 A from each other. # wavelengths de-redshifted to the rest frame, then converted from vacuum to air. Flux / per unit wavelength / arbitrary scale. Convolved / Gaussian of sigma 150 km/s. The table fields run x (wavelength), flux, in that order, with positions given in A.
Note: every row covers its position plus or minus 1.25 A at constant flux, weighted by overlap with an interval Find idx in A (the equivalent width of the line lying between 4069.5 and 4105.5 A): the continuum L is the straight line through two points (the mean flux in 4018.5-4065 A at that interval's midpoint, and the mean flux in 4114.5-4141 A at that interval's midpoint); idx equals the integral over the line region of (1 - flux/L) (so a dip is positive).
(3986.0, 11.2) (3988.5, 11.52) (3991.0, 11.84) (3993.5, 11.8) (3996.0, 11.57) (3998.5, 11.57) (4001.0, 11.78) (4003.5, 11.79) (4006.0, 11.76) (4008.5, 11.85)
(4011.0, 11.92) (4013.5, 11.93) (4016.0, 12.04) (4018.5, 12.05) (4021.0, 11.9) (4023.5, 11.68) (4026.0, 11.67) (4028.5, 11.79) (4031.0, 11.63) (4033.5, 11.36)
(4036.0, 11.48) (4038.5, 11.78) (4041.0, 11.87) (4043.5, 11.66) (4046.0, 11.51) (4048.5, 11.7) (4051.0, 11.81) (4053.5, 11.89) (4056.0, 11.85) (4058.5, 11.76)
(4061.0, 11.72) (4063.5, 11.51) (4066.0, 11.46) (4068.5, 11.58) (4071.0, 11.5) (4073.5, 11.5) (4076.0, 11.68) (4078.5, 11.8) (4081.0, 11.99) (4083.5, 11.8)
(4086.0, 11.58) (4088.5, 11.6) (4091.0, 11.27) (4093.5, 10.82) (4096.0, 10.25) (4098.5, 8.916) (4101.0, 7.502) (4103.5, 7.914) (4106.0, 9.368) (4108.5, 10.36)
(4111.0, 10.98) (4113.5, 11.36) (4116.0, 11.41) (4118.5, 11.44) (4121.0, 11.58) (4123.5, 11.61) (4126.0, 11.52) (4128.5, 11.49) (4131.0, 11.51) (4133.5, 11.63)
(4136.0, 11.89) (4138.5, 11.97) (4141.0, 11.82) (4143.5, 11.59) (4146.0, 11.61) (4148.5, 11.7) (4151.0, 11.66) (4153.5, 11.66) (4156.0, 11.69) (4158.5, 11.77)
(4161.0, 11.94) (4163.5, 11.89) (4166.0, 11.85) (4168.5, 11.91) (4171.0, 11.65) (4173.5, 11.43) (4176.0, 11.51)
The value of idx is 3.0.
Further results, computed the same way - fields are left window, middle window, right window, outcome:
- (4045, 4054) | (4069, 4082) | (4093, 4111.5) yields -1.4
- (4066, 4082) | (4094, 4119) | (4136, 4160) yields 3.8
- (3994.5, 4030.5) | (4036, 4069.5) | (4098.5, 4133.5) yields -1.1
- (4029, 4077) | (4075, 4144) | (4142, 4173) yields 4.0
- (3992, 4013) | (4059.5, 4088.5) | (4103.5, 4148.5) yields -0.4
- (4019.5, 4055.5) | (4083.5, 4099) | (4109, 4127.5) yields 0.8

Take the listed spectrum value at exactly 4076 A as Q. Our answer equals 11.68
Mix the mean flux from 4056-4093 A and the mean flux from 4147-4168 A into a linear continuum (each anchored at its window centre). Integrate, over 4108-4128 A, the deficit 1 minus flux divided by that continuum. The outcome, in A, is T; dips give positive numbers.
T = 0.64 A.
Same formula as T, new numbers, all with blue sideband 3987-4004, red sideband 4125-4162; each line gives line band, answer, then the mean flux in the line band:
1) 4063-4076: 0.2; 11.5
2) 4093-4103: 2.2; 9.15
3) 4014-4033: -0.2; 11.8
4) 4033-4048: 0.1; 11.6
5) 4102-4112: 1.8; 9.57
